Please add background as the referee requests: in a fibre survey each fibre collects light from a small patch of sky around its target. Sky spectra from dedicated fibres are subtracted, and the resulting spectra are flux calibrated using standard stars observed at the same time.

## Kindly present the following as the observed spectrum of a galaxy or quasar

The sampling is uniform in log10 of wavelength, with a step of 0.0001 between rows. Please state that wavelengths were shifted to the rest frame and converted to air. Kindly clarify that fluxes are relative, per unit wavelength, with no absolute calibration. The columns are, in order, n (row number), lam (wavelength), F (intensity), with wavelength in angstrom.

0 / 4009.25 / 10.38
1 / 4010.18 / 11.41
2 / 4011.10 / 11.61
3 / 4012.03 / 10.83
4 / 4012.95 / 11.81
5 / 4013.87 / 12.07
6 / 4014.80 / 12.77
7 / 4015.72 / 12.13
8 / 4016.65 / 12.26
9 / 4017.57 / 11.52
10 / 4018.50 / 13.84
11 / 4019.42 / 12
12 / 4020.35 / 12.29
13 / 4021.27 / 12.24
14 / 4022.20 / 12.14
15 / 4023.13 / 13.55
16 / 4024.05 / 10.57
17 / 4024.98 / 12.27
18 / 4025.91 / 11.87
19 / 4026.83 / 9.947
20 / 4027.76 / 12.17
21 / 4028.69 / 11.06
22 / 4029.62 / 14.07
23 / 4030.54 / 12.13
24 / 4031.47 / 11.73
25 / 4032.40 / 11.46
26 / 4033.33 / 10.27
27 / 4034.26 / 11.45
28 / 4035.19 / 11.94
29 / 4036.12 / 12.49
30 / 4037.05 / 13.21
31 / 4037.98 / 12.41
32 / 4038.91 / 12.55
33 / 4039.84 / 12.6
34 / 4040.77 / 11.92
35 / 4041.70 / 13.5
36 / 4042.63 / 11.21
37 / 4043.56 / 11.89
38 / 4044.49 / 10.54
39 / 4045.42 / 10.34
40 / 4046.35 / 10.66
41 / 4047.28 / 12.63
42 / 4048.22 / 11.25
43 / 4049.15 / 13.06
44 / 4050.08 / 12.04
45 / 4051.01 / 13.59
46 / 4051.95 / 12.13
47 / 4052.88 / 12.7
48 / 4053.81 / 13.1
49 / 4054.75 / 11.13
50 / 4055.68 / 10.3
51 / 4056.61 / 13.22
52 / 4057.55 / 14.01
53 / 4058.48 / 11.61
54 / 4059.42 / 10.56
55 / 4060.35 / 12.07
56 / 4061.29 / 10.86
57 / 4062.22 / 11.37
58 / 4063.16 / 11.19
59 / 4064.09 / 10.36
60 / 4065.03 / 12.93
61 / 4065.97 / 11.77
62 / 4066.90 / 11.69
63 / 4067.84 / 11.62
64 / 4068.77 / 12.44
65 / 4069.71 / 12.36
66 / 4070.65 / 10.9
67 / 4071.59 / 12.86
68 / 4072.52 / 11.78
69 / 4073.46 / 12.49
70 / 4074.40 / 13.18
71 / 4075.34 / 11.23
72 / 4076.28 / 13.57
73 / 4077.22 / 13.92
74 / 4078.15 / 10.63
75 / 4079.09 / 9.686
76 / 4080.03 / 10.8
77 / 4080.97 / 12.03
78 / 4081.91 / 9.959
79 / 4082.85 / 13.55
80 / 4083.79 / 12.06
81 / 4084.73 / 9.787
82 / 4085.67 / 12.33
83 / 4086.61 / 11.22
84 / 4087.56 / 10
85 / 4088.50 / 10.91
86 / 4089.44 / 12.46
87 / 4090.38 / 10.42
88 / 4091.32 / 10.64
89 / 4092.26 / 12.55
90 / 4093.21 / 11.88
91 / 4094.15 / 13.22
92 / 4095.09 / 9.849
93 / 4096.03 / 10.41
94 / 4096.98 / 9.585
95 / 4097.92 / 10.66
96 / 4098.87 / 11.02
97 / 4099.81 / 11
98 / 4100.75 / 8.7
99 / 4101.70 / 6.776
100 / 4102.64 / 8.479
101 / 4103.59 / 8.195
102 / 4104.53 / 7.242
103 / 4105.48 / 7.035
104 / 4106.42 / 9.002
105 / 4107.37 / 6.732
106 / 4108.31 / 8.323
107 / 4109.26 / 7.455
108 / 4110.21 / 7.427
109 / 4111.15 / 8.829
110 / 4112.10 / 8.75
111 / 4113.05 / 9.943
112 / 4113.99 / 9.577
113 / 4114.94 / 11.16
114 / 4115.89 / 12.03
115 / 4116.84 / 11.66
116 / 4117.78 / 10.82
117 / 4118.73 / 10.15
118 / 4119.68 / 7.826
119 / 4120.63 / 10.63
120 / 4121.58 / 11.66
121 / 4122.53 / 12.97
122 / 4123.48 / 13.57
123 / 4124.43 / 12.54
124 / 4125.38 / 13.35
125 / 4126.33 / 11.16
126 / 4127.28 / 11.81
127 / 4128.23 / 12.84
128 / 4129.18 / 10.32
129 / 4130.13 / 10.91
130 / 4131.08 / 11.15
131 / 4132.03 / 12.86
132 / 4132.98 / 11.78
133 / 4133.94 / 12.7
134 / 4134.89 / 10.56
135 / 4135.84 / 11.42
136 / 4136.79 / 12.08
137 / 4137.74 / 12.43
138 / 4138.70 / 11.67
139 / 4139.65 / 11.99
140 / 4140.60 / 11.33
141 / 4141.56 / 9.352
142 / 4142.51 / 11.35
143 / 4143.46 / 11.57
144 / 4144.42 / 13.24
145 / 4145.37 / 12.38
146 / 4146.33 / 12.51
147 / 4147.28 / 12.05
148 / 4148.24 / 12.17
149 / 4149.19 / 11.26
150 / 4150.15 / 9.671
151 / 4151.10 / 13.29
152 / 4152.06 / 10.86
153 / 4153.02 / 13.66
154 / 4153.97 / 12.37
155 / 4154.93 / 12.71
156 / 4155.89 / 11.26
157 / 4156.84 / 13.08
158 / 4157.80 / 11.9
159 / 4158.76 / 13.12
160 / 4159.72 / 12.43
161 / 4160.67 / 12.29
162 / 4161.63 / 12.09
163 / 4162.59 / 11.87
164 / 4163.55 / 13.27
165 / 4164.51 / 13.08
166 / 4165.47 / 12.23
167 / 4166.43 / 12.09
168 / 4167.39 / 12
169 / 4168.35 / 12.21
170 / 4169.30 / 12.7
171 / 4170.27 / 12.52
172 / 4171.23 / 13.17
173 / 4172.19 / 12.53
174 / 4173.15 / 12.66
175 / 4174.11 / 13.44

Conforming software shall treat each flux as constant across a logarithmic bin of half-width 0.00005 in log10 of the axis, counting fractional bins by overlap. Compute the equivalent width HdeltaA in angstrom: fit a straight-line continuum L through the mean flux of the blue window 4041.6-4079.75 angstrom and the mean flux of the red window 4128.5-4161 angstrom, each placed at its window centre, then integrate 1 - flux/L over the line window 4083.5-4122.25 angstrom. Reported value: 6.3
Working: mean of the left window 11.9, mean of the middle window 9.96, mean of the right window 11.9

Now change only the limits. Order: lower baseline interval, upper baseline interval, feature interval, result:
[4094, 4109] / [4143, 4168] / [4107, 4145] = -1.65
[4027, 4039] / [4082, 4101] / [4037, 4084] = -1.45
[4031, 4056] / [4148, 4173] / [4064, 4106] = 3.61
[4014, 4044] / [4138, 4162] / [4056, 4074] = 0.27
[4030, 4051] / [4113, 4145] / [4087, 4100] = 0.70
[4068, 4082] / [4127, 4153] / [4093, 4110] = 3.89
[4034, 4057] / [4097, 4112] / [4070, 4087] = -2.88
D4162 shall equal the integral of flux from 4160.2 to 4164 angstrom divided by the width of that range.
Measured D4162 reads 12.4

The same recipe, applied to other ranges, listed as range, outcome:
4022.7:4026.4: 12.1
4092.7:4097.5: 11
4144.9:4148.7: 12.3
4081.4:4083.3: 11.7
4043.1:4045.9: 10.9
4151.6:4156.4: 12.2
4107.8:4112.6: 8.15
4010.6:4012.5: 11.2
